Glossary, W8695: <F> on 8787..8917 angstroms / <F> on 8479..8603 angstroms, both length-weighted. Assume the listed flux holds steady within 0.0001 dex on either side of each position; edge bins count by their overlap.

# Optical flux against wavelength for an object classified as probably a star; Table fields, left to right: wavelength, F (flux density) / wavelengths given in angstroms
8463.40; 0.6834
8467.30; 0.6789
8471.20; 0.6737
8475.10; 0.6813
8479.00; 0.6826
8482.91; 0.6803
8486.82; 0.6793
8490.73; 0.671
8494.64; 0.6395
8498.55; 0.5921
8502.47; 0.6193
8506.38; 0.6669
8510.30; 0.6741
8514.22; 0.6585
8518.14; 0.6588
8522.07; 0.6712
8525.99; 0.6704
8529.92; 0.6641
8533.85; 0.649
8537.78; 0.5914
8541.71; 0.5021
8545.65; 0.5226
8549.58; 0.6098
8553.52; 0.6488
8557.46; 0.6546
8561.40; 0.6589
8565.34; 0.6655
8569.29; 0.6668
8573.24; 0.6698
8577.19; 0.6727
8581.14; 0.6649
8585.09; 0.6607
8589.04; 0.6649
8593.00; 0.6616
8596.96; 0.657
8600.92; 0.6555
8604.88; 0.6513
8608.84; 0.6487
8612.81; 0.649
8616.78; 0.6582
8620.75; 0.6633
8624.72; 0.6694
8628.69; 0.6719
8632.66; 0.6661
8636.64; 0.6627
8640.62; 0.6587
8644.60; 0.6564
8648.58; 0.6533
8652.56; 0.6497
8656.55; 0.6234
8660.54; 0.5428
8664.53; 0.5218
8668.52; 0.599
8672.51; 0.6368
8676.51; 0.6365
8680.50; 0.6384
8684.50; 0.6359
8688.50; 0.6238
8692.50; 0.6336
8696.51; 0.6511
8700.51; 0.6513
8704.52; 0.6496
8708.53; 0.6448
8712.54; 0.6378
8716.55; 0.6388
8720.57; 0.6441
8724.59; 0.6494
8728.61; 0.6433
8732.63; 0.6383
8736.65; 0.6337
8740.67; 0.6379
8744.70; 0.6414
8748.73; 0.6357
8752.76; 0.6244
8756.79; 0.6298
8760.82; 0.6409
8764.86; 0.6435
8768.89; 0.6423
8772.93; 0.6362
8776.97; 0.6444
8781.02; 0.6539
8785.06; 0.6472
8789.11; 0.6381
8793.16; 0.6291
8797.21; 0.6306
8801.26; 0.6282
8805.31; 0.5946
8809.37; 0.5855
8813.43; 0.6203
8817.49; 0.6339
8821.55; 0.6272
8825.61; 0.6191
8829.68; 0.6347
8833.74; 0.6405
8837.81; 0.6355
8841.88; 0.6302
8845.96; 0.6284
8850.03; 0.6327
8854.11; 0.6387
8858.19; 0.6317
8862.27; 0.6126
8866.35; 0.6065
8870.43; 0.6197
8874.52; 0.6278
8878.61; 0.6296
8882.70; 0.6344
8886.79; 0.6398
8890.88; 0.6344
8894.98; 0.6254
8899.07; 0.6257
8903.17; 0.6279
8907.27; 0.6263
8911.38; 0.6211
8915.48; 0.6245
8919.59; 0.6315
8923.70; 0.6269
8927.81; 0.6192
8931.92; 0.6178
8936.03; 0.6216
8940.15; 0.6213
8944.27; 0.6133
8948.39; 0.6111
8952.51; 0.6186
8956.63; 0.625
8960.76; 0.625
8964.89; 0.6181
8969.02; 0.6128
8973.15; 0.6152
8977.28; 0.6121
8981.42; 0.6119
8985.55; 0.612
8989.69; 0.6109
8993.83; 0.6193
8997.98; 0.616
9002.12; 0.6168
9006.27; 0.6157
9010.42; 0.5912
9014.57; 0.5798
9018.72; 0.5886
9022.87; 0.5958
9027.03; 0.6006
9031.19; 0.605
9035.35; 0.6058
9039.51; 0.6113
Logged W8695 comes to 0.97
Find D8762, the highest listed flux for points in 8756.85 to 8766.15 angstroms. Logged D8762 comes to 0.6435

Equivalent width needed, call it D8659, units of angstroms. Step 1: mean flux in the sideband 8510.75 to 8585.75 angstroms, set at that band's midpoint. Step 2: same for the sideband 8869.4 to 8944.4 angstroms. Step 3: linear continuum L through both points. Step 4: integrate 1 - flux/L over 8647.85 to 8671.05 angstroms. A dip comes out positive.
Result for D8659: 1.4 angstroms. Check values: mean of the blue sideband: 0.64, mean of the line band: 0.596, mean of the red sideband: 0.626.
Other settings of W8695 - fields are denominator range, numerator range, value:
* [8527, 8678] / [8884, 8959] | 0.98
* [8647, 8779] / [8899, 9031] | 0.97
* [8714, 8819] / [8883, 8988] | 0.98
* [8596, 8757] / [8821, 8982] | 0.98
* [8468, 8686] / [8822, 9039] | 0.96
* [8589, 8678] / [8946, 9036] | 0.95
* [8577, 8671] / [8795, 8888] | 0.97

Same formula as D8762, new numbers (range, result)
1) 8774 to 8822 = 0.6539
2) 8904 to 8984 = 0.6315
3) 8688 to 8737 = 0.6513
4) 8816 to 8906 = 0.6405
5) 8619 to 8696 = 0.6719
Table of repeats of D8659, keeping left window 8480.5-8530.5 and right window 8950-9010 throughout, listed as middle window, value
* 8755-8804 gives -0.4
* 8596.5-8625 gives -0.3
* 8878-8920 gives -0.4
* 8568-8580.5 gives -0.3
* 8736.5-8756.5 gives 0.1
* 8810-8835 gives 0.1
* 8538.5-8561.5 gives 2.1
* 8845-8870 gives 0.1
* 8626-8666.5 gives 0.9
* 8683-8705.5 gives 0.0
